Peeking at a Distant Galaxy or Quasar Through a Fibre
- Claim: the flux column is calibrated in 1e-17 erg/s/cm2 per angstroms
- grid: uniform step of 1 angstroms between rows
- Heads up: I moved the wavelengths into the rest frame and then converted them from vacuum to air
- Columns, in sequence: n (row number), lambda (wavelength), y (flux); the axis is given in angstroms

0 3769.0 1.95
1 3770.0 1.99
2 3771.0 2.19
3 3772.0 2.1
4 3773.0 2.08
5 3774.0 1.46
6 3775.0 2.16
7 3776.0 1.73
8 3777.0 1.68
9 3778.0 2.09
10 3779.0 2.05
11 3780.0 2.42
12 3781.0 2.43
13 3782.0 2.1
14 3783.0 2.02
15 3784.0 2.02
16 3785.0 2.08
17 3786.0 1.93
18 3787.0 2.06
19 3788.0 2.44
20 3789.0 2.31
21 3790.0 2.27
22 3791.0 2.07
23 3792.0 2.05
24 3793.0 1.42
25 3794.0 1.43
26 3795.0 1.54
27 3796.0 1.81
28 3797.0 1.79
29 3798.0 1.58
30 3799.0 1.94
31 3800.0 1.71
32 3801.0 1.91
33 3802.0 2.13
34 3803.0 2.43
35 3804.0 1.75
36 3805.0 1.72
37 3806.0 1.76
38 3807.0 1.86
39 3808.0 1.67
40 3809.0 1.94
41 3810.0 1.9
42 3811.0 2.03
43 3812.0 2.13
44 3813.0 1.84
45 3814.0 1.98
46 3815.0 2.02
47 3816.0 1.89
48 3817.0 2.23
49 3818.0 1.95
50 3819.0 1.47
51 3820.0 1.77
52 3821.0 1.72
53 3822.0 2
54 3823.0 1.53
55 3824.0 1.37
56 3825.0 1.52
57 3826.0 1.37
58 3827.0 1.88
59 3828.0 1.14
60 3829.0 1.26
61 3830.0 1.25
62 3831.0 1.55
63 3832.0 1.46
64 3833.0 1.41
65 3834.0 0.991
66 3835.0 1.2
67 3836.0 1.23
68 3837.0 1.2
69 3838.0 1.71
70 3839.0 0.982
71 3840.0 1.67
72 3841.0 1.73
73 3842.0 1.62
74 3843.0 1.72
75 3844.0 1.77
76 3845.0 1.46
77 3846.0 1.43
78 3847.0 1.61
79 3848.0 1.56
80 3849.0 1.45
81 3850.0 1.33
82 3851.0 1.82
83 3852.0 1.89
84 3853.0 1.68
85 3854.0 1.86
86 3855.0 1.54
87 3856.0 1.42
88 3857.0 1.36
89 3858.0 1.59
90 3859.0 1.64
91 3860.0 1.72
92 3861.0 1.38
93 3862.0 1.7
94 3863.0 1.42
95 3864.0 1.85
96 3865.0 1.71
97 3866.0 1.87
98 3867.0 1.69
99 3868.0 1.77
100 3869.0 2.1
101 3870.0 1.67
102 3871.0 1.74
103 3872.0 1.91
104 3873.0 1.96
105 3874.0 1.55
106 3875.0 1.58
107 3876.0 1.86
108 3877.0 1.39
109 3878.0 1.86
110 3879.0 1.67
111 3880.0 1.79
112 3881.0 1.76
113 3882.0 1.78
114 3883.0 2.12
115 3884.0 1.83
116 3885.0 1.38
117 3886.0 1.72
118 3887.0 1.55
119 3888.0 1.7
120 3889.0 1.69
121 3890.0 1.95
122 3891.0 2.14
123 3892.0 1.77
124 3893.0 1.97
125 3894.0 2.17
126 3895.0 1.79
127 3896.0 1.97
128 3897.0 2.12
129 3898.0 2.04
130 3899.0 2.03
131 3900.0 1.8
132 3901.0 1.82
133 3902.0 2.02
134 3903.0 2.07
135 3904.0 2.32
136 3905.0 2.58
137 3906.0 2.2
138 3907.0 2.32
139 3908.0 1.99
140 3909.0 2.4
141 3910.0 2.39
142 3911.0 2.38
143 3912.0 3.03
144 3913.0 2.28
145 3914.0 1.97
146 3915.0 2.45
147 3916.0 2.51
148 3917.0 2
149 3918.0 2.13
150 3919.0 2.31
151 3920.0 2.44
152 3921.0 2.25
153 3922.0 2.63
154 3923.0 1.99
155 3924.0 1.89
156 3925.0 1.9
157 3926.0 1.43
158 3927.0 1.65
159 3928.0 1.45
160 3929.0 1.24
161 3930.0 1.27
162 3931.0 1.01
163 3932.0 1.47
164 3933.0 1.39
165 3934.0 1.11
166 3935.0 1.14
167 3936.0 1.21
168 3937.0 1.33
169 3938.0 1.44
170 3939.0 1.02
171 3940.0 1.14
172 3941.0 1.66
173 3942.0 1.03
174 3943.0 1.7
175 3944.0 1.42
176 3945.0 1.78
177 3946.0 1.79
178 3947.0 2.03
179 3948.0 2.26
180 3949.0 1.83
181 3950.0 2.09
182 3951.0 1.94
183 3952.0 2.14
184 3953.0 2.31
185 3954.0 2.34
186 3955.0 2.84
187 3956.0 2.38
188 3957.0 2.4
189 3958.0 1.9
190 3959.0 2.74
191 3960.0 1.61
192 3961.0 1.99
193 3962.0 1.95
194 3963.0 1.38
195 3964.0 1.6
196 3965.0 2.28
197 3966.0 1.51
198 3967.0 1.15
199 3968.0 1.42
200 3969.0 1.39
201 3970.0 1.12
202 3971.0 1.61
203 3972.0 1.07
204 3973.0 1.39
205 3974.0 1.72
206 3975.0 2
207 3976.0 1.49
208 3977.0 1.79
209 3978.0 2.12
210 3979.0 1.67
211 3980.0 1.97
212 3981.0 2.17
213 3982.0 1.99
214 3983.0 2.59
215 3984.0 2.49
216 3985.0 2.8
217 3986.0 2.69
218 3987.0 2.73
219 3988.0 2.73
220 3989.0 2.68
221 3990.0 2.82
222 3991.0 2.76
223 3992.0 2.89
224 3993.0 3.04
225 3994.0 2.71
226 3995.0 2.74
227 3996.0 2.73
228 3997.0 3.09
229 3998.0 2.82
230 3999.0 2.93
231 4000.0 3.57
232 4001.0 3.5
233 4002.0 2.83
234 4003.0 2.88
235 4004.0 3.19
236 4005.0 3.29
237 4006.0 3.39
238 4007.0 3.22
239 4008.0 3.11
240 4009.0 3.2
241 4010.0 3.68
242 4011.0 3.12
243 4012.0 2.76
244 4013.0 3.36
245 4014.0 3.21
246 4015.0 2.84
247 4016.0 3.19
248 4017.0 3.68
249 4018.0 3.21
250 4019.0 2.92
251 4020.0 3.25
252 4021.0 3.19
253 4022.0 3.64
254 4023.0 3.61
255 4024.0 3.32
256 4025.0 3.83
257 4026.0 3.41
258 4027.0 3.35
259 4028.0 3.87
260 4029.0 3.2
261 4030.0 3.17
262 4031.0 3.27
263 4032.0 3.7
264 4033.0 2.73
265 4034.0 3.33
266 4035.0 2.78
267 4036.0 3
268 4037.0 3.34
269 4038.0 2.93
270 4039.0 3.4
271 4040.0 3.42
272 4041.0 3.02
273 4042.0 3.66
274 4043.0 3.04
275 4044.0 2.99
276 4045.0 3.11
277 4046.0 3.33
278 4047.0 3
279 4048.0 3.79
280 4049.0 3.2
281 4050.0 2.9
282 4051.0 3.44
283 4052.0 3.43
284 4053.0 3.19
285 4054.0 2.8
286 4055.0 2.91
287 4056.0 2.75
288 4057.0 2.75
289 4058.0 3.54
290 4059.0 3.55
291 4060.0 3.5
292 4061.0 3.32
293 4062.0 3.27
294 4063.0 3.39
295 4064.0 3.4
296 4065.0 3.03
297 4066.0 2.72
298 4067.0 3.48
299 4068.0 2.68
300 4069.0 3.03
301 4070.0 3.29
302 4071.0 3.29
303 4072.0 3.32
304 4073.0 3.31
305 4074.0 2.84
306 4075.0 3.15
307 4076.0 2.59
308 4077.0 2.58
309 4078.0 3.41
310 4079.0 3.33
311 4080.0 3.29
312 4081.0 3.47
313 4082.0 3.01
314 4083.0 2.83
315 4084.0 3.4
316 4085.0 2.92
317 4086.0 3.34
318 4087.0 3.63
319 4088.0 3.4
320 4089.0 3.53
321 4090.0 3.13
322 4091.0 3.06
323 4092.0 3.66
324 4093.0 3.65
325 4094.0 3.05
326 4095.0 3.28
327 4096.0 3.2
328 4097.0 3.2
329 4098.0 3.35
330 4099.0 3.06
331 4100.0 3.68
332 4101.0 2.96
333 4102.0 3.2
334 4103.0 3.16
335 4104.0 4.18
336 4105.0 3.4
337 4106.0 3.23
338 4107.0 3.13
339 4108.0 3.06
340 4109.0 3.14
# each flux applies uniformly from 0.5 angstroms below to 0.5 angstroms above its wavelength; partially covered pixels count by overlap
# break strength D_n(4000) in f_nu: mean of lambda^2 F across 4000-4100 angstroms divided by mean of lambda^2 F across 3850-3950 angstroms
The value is 1.92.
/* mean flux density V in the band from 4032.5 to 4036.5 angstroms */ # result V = 2.96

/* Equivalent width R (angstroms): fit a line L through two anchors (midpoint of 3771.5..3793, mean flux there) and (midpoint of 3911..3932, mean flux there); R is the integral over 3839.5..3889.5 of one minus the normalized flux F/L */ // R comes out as 8.42 angstroms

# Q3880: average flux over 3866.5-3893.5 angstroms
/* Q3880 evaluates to 1.77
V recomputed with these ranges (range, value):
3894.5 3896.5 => 1.88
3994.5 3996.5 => 2.74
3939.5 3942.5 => 1.28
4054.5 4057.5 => 2.8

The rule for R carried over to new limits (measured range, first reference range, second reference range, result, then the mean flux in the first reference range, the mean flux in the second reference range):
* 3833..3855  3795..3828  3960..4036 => 5.06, 1.82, 2.69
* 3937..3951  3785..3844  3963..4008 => 3.72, 1.73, 2.37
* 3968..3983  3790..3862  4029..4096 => 5.33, 1.66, 3.2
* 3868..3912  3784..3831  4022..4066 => 7.36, 1.82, 3.25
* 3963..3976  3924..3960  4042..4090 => 3.32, 1.71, 3.18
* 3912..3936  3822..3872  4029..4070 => 3.61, 1.56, 3.18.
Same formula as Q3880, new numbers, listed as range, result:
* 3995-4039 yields 3.22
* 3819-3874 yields 1.58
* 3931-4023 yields 2.3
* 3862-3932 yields 1.92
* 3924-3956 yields 1.64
